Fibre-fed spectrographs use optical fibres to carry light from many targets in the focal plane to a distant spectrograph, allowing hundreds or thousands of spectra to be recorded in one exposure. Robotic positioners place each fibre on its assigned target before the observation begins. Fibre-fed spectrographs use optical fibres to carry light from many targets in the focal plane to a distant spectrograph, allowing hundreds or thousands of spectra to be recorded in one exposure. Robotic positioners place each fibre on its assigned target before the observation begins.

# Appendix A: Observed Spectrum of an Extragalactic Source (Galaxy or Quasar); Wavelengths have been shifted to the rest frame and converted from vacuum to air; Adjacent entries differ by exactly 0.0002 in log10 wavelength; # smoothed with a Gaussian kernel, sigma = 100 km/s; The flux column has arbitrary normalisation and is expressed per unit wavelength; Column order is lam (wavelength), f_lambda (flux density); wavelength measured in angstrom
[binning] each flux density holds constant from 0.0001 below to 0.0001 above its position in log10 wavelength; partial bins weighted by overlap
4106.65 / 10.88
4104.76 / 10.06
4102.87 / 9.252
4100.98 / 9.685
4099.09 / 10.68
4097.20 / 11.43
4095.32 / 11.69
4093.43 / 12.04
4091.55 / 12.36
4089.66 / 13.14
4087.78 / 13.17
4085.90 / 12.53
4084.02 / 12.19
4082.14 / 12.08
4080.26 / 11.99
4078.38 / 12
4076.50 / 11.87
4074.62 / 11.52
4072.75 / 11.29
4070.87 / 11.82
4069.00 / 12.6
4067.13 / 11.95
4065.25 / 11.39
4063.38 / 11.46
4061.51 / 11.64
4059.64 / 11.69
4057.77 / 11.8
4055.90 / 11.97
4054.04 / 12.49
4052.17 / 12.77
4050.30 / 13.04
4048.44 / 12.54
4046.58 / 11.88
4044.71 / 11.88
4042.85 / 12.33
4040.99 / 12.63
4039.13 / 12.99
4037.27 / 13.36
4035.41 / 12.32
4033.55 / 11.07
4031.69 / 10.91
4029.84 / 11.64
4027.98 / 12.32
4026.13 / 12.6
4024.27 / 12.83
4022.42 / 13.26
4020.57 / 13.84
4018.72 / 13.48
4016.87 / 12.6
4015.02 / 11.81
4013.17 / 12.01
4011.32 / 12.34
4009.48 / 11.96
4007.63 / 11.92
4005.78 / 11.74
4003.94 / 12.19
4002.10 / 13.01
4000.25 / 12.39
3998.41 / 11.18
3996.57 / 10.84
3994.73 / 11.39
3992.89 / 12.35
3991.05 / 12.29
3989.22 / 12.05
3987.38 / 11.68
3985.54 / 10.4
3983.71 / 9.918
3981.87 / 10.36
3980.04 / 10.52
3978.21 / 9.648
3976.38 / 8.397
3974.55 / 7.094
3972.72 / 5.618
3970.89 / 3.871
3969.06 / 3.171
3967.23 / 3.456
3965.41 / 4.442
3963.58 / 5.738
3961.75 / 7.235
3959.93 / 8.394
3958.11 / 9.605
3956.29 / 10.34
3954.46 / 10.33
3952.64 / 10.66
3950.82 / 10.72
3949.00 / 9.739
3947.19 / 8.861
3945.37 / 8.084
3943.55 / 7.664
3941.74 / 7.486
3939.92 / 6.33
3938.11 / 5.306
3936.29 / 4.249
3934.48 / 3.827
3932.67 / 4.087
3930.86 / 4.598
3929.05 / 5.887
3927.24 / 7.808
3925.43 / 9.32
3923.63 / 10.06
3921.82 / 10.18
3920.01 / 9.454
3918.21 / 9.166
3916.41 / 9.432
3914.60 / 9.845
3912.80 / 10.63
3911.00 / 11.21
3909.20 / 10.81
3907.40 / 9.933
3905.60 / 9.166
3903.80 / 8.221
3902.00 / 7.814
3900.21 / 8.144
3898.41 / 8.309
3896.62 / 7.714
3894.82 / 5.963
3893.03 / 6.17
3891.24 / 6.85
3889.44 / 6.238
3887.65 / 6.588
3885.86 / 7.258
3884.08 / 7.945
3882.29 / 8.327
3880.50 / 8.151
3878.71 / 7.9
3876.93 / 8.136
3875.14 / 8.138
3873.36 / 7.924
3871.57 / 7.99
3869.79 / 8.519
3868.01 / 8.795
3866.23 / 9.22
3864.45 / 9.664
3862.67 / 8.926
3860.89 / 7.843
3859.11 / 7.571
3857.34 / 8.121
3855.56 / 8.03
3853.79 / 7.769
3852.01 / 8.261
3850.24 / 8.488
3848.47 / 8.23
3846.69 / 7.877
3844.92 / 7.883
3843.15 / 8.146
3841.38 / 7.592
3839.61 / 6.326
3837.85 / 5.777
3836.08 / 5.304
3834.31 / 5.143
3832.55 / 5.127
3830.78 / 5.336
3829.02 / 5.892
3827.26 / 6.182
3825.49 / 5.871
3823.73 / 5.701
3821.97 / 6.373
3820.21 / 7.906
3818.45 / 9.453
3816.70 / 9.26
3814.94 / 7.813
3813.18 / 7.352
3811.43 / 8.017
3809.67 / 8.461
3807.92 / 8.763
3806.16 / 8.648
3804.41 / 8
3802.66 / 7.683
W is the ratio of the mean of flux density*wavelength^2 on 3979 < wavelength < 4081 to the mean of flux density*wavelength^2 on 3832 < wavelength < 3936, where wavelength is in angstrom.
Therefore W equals 1.6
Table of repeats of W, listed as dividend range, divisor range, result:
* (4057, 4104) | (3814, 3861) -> 1.85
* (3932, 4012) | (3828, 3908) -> 1.24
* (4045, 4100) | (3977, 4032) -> 1.05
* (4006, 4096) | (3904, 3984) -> 1.61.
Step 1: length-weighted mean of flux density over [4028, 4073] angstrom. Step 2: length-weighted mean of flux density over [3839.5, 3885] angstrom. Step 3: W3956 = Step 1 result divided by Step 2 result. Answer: 1.5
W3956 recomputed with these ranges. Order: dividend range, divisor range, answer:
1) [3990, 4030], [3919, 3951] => 1.67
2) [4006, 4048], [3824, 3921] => 1.57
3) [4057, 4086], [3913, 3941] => 1.60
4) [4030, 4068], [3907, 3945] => 1.52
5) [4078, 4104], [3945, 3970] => 1.48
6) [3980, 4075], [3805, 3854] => 1.66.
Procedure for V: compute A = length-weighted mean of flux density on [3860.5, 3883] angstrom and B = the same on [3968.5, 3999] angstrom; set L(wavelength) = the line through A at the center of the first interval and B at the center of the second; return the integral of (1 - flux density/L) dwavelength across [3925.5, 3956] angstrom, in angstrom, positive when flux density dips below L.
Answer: 5.92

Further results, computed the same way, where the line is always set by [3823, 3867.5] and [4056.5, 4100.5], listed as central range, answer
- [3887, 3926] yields -1.0 angstrom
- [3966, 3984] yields 5.1 angstrom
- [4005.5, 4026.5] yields -3.7 angstrom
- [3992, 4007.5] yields -2.3 angstrom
